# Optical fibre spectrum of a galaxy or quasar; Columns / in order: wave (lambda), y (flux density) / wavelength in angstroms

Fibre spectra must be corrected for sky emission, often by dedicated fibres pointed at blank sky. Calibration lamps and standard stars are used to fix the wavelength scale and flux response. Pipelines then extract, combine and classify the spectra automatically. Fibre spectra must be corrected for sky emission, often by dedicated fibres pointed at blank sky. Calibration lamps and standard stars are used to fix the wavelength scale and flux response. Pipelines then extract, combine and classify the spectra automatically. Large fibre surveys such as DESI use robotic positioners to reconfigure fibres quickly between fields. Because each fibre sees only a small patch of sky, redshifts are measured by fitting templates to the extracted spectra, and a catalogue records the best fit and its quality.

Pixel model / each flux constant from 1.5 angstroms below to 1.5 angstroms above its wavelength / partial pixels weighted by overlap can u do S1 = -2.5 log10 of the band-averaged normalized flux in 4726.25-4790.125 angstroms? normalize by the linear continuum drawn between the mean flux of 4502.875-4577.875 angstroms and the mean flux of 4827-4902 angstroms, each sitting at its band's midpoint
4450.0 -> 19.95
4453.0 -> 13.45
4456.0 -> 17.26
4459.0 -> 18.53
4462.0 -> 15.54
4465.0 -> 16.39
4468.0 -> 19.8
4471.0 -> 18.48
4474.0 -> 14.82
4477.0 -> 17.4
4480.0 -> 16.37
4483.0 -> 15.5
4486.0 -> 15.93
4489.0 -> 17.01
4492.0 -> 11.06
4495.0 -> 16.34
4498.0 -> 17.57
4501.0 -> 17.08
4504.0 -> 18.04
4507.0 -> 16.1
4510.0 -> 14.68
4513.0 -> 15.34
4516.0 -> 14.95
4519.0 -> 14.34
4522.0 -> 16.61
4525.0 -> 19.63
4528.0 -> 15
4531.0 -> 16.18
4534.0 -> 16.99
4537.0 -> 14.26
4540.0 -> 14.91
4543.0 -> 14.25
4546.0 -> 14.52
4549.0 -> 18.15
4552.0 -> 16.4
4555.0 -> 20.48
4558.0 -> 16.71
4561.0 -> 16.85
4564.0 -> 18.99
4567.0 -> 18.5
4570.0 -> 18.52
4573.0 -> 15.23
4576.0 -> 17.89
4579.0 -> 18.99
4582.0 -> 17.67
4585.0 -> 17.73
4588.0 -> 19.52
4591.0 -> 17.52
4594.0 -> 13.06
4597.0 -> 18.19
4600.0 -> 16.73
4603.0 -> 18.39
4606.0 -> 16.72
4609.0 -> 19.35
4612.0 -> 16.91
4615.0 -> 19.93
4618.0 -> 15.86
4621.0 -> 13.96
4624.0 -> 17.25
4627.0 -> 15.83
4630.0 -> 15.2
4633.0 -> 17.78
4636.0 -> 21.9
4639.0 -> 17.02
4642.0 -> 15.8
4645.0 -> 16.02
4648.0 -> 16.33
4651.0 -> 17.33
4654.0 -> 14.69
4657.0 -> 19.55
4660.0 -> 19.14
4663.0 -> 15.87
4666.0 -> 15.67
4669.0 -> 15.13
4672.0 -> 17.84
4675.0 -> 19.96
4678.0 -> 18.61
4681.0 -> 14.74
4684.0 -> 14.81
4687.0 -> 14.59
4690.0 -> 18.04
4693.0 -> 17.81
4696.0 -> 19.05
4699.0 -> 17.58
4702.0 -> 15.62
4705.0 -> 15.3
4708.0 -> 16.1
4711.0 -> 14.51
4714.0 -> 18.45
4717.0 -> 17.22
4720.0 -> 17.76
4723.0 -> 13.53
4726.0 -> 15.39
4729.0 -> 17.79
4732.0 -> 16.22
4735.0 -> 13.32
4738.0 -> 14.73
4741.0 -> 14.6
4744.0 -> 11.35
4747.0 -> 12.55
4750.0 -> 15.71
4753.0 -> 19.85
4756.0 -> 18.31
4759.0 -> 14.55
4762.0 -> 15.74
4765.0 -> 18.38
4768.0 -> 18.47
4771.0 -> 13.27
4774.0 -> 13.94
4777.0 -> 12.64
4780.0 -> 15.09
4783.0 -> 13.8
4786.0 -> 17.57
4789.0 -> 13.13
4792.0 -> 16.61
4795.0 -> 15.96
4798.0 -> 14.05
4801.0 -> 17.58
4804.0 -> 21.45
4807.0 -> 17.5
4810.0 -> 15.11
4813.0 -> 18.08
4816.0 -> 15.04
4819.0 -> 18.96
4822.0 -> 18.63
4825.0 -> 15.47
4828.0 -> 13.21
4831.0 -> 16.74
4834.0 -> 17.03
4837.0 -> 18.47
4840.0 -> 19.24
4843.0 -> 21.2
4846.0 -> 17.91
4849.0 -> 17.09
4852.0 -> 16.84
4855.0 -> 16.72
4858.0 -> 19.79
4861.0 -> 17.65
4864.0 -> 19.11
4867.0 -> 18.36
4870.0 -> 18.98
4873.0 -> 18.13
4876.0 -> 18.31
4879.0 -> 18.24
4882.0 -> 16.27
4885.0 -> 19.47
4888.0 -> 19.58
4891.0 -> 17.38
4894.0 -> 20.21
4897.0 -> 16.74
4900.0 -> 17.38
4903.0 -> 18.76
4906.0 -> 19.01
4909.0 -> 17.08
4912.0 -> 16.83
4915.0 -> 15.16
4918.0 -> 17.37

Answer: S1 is 0.15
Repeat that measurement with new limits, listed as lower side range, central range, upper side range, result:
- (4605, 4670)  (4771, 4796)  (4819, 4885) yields 0.19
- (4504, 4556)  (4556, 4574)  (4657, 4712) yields -0.09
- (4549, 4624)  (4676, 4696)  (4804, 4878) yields 0.06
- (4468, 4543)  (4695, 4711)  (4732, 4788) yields -0.07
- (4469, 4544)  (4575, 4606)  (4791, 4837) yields -0.08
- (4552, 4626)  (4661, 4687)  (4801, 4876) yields 0.07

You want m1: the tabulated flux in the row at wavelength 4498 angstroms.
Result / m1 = 17.57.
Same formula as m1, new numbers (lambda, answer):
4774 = 13.94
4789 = 13.13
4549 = 18.15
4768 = 18.47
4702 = 15.62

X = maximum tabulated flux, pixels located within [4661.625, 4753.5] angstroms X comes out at 19.96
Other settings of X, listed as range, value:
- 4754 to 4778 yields 18.47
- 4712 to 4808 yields 21.45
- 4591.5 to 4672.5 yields 21.9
